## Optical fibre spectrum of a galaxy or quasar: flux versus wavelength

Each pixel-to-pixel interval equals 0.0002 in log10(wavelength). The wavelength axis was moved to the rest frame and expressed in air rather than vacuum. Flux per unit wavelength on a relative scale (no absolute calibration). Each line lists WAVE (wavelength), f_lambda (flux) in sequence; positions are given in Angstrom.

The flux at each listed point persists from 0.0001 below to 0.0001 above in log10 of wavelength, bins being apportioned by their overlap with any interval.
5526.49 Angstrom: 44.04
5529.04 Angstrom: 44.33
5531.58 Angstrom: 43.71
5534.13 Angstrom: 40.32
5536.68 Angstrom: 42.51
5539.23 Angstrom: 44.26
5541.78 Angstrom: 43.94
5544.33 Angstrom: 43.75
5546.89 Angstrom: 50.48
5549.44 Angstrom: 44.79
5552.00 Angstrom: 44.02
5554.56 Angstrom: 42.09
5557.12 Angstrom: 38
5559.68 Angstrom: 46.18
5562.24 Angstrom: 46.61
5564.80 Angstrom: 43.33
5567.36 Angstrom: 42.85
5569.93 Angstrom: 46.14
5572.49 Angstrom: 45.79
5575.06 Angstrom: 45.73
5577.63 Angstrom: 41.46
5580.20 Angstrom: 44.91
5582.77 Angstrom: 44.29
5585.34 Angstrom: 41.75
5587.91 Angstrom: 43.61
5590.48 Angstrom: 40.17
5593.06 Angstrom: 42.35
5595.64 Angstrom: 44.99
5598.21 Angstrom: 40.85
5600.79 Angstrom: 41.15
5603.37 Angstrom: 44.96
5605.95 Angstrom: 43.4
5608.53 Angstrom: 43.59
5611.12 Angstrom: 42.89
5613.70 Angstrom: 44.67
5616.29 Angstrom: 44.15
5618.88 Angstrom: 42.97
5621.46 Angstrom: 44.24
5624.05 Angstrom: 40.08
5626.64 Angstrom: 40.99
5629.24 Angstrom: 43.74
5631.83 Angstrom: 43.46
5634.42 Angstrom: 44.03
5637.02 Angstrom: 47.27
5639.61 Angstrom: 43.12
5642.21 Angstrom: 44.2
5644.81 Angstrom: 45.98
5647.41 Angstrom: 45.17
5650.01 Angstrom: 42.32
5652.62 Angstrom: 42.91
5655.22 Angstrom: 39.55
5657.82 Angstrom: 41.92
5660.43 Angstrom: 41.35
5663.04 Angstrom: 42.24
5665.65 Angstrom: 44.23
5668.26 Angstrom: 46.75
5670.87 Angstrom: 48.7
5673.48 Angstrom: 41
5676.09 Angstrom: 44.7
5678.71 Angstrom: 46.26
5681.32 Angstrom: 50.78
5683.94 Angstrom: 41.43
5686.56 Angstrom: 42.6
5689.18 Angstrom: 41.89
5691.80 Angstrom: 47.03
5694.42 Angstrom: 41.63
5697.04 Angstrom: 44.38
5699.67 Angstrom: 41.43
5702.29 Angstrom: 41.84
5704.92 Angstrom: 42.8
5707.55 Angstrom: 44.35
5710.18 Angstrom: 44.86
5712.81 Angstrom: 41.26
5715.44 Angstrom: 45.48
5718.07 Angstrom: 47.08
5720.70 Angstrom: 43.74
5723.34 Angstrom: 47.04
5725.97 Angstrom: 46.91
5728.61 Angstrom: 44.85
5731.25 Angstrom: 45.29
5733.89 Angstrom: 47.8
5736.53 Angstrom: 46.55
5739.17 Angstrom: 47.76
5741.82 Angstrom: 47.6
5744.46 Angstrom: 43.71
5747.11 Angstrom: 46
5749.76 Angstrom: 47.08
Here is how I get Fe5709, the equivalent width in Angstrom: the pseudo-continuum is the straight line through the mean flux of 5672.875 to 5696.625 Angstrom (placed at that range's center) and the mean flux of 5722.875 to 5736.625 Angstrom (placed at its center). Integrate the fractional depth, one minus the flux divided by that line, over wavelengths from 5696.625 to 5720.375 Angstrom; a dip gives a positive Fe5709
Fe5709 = 0.9 Angstrom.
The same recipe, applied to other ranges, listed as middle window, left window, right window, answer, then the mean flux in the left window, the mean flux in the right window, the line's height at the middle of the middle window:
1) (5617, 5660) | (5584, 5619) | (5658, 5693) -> 0.5 Angstrom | 43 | 44.4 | 43.7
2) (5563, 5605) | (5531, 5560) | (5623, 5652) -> 0.2 Angstrom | 43.6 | 43.7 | 43.6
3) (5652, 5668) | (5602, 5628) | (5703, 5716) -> 0.4 Angstrom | 43.2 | 43.5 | 43.4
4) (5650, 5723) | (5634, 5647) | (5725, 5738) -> 2.9 Angstrom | 45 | 46.3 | 45.6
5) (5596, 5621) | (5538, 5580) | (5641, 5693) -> 0.5 Angstrom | 44.3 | 44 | 44.2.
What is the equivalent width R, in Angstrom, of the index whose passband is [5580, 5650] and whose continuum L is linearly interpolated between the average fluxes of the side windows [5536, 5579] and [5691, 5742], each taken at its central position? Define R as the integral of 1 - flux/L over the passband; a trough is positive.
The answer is 1.7 Angstrom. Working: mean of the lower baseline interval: 44.3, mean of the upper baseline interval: 44.9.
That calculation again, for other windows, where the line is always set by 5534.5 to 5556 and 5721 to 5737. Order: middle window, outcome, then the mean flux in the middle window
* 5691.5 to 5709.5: 1.07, 43.2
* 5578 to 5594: 0.68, 42.8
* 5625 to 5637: 0.47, 43.4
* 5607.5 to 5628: 0.95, 42.9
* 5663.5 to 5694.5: 0.60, 44.8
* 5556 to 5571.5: 0.17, 44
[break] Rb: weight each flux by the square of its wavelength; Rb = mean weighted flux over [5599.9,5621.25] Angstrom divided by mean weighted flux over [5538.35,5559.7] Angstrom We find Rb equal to 1.01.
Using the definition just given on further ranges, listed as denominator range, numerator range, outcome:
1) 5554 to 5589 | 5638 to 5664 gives 1.01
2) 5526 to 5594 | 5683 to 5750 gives 1.08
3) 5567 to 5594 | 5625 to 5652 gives 1.03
